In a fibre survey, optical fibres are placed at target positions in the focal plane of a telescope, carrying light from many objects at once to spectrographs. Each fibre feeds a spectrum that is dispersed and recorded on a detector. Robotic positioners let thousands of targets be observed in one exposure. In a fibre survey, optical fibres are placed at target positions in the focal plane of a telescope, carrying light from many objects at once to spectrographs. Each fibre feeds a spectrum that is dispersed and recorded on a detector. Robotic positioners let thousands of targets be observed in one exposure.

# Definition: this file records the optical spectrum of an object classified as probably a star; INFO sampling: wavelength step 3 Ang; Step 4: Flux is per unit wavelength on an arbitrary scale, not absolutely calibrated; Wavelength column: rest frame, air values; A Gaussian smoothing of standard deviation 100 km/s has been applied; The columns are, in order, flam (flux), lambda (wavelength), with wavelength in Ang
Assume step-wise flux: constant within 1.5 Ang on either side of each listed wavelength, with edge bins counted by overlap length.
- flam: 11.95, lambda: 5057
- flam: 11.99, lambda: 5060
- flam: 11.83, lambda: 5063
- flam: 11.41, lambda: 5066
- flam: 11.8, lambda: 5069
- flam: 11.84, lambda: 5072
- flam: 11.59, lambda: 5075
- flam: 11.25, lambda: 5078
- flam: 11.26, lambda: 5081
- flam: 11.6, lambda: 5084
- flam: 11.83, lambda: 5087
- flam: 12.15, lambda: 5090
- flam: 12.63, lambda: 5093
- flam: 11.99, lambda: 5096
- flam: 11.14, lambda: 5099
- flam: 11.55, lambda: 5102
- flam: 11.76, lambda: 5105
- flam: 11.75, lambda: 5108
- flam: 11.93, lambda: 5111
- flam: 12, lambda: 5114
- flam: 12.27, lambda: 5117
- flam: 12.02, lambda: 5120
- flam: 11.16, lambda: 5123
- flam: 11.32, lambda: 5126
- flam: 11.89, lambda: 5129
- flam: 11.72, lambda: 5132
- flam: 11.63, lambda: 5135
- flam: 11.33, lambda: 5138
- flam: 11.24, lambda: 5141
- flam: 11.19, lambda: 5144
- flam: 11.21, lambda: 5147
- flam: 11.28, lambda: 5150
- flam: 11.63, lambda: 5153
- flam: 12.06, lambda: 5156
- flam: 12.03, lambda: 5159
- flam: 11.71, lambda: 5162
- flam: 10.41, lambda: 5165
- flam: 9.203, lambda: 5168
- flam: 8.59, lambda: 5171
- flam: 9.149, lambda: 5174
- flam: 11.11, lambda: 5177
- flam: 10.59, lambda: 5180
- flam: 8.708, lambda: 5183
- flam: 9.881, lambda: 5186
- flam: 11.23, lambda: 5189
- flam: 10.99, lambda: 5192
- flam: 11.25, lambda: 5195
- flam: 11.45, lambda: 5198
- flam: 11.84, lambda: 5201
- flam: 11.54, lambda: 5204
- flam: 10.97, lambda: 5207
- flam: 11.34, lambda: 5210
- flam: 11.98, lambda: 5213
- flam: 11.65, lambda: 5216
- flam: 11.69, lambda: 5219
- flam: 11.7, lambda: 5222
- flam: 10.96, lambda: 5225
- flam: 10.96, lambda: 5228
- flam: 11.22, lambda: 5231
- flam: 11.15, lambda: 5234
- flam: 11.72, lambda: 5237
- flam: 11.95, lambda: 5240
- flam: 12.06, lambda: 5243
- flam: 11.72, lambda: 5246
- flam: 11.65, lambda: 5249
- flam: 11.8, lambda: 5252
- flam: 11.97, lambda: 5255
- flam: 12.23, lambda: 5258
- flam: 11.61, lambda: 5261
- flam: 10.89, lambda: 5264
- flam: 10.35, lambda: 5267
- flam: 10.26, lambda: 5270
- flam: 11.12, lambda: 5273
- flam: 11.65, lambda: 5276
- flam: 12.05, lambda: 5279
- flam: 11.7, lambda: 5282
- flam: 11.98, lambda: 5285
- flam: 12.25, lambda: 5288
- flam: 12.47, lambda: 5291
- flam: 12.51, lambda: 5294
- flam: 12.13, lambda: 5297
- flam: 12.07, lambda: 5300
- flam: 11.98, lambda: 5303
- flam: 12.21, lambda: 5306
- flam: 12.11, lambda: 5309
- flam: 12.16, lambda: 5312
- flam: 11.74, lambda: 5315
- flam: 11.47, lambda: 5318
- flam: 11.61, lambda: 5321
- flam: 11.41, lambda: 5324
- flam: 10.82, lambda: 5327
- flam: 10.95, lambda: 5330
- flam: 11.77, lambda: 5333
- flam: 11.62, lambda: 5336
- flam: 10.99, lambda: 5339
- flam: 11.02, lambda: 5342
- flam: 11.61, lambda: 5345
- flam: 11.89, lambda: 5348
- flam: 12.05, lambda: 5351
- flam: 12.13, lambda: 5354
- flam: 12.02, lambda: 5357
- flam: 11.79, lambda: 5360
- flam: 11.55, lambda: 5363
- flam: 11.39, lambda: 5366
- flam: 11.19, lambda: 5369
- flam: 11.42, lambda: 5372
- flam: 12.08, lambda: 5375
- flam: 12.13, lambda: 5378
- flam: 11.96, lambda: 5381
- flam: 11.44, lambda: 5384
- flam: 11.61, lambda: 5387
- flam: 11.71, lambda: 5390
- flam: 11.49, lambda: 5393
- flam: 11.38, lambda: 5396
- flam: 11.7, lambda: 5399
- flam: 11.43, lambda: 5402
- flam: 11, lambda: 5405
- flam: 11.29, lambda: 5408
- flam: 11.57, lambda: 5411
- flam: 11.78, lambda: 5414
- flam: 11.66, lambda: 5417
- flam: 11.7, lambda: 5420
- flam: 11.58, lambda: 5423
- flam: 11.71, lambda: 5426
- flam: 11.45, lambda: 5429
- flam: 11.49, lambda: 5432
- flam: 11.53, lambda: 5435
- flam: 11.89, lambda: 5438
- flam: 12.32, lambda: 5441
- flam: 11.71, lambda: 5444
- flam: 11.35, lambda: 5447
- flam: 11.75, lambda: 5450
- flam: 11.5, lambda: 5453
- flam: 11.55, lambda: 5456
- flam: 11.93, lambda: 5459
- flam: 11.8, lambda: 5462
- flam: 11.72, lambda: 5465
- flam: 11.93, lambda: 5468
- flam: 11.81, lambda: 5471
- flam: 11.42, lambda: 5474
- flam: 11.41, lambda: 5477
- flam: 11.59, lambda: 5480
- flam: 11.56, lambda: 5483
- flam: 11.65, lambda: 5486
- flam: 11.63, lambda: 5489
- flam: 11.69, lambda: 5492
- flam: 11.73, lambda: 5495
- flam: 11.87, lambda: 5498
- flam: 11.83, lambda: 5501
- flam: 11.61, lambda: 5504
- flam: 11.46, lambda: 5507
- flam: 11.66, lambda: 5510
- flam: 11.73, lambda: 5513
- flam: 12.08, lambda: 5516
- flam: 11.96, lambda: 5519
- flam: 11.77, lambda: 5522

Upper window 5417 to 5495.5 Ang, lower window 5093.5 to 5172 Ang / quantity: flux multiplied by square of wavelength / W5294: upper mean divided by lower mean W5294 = 1.2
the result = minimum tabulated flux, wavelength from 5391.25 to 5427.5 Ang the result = 11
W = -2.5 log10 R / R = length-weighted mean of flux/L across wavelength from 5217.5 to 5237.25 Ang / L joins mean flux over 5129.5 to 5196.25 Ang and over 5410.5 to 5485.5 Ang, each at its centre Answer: -0.028 mag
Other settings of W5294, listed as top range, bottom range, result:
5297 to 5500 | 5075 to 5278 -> 1.12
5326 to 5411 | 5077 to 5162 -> 1.09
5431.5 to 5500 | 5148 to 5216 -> 1.20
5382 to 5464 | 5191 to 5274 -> 1.09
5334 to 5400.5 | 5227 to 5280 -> 1.06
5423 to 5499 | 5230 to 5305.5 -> 1.07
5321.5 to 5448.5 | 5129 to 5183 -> 1.16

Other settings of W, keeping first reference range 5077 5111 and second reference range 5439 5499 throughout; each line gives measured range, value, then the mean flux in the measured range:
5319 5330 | 0.044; 11.2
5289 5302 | -0.051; 12.3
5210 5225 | 0.008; 11.6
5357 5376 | 0.011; 11.6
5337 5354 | 0.013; 11.6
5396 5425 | 0.017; 11.5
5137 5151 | 0.046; 11.2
